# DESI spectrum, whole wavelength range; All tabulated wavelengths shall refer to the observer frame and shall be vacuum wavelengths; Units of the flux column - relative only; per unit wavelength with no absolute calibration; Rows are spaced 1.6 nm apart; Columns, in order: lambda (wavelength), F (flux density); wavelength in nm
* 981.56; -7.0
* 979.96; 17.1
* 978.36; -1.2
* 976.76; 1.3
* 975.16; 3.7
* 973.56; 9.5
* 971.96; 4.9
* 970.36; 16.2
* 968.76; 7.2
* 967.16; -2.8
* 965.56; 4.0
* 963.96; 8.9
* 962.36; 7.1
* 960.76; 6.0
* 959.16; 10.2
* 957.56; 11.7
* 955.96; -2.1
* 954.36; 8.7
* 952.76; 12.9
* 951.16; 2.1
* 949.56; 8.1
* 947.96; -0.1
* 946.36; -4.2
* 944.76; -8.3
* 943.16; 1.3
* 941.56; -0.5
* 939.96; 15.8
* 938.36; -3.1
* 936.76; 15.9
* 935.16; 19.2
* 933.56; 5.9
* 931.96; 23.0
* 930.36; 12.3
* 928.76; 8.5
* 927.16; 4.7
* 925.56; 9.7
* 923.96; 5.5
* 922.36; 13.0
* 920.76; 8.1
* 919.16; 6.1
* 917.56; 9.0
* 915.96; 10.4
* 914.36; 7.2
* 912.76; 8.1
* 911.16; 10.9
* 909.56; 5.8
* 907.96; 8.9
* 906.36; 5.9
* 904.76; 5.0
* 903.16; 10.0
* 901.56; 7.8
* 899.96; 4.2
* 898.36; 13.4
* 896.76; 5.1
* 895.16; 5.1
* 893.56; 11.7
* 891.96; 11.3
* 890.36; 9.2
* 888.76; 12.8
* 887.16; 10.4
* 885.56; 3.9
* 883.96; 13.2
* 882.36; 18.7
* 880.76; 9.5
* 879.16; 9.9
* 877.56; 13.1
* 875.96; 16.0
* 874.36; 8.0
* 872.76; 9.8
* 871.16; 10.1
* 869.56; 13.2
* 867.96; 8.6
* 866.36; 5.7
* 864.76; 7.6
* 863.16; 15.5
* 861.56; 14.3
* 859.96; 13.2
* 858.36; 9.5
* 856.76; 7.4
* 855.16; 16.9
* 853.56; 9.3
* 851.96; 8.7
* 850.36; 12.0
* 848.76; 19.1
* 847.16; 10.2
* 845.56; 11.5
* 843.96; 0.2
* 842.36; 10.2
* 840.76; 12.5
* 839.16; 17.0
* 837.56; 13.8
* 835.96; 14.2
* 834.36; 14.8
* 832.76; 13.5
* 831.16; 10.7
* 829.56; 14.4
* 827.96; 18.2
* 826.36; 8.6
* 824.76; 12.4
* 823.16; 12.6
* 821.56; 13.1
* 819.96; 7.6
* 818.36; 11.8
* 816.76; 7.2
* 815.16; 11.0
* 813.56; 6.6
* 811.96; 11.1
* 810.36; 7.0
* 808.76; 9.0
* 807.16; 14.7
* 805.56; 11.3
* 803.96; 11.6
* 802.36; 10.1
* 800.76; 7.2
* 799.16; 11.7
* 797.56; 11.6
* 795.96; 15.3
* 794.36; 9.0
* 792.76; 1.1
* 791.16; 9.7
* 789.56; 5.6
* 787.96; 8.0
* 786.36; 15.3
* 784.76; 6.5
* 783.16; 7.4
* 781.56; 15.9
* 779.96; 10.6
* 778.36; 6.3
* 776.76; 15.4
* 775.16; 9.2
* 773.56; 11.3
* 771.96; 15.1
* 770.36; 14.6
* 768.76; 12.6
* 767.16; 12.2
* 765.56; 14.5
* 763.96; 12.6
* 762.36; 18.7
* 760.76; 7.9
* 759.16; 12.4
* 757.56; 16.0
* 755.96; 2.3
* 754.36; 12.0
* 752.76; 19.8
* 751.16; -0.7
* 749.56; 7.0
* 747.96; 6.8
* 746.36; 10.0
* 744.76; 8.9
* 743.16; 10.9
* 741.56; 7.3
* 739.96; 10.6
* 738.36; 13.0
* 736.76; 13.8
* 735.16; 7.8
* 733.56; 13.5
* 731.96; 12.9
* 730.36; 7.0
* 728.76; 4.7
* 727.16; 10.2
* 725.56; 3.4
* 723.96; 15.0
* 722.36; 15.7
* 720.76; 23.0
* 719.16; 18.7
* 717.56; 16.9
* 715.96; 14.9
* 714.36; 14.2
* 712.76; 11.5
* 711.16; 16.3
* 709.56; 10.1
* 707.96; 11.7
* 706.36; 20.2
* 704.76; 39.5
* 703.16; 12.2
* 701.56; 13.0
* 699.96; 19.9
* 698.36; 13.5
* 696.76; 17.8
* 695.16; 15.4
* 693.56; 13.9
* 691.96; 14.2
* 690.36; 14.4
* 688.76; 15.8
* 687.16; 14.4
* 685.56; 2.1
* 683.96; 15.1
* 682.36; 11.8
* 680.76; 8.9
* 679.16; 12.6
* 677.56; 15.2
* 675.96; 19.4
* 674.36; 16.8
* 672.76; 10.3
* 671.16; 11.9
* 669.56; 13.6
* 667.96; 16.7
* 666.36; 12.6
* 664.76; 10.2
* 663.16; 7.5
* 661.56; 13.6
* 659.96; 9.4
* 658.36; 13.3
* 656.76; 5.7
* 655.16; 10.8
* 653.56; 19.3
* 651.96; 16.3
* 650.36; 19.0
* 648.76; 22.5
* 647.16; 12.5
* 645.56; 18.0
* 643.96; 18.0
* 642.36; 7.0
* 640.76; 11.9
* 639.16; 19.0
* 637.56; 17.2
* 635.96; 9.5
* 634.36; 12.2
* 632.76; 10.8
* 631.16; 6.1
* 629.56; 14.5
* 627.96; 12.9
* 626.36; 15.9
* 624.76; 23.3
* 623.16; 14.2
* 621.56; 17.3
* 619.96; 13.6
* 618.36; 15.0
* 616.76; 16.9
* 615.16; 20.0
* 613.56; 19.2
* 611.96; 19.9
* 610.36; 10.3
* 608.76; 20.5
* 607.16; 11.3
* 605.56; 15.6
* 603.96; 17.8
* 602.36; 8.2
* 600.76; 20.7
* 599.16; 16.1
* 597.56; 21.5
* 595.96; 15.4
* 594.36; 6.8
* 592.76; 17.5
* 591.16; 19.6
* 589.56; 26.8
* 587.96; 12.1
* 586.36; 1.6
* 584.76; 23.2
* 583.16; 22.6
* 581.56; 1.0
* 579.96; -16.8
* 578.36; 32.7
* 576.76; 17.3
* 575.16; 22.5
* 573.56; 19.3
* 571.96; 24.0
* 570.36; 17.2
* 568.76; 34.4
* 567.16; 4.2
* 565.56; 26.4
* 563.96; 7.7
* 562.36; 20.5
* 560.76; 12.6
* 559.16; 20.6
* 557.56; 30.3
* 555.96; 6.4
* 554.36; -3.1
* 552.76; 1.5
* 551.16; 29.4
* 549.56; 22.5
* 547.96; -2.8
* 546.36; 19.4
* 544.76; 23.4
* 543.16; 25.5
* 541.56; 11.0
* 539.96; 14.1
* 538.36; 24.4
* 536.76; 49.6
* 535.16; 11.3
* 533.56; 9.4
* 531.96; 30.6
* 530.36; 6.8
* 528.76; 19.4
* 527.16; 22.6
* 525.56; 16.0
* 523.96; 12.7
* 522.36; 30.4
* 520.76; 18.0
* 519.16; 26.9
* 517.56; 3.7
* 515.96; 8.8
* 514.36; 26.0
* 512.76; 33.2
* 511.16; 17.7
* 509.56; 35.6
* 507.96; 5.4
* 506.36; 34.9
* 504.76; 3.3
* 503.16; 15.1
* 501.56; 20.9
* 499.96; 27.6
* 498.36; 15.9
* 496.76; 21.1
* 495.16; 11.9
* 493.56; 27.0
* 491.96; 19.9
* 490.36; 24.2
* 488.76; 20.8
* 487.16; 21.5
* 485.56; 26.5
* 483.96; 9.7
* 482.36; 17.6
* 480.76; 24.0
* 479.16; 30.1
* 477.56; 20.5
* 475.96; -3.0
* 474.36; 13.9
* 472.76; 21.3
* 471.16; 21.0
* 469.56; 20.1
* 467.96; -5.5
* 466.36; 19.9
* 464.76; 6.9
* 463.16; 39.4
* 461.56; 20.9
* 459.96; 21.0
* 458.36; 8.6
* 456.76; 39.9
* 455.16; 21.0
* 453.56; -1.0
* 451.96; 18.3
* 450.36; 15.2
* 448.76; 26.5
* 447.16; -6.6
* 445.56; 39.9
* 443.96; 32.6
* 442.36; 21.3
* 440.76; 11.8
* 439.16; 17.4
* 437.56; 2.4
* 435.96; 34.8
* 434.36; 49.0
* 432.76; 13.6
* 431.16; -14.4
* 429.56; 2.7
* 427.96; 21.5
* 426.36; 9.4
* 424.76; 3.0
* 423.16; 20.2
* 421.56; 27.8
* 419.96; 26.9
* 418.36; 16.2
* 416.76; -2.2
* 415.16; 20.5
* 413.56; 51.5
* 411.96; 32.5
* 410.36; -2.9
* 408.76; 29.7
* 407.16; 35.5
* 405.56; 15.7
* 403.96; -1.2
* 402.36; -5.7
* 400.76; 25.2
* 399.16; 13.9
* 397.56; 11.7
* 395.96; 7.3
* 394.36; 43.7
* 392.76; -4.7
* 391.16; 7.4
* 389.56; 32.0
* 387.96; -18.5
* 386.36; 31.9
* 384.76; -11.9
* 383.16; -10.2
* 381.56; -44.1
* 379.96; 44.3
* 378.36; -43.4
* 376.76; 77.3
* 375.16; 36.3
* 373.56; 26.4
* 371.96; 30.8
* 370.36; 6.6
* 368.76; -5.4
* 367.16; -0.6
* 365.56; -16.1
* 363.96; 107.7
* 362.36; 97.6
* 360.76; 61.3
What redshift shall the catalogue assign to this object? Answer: 0.073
